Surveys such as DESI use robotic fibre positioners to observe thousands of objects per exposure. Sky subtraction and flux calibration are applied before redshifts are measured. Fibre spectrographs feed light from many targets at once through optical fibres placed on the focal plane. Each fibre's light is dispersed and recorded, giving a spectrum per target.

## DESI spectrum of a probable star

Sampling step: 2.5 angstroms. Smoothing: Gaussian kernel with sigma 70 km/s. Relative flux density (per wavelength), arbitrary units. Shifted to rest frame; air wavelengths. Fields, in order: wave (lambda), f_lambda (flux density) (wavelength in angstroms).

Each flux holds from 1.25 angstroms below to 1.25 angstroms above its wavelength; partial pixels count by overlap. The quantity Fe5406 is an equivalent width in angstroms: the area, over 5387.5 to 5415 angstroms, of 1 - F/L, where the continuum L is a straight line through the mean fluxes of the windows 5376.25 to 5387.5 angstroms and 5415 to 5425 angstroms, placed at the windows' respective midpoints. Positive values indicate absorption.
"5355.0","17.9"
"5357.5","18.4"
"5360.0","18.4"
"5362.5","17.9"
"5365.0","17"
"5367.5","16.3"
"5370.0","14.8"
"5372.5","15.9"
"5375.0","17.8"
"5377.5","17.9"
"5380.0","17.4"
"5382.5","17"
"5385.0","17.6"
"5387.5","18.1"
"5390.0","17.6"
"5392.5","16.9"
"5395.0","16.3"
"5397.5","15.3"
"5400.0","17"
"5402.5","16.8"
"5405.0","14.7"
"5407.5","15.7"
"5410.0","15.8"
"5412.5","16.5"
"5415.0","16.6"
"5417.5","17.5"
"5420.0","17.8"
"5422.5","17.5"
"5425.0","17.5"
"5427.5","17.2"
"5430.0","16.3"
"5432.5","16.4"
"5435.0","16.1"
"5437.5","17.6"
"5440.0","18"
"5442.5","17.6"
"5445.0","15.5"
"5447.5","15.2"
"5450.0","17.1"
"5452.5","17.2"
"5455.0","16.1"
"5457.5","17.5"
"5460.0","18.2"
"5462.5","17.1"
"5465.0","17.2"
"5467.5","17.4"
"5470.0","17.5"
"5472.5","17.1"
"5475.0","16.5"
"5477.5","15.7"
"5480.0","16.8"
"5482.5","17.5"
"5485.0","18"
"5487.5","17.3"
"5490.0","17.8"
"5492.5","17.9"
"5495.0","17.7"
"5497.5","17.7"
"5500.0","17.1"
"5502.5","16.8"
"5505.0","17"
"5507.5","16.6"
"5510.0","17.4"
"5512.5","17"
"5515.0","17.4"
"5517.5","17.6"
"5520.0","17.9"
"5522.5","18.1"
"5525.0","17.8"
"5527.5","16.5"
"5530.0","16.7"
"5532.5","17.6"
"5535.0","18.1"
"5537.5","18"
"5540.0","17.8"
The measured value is 1.8 angstroms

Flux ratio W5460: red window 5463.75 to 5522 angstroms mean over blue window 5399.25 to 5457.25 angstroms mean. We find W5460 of 1.0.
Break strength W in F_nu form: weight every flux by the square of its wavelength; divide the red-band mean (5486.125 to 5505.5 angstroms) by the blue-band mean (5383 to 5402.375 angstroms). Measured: 1.1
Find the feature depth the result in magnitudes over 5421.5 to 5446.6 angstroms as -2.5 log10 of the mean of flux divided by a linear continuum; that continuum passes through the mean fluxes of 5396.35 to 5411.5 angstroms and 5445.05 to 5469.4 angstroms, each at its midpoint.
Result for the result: -0.03 mag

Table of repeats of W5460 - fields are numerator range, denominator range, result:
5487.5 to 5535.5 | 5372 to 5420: 1.04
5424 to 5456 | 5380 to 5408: 1.00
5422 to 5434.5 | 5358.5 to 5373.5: 1.01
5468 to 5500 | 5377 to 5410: 1.03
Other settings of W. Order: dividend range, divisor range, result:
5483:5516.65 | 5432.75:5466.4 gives 1.04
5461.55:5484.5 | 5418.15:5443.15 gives 1.00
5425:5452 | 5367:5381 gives 1.03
